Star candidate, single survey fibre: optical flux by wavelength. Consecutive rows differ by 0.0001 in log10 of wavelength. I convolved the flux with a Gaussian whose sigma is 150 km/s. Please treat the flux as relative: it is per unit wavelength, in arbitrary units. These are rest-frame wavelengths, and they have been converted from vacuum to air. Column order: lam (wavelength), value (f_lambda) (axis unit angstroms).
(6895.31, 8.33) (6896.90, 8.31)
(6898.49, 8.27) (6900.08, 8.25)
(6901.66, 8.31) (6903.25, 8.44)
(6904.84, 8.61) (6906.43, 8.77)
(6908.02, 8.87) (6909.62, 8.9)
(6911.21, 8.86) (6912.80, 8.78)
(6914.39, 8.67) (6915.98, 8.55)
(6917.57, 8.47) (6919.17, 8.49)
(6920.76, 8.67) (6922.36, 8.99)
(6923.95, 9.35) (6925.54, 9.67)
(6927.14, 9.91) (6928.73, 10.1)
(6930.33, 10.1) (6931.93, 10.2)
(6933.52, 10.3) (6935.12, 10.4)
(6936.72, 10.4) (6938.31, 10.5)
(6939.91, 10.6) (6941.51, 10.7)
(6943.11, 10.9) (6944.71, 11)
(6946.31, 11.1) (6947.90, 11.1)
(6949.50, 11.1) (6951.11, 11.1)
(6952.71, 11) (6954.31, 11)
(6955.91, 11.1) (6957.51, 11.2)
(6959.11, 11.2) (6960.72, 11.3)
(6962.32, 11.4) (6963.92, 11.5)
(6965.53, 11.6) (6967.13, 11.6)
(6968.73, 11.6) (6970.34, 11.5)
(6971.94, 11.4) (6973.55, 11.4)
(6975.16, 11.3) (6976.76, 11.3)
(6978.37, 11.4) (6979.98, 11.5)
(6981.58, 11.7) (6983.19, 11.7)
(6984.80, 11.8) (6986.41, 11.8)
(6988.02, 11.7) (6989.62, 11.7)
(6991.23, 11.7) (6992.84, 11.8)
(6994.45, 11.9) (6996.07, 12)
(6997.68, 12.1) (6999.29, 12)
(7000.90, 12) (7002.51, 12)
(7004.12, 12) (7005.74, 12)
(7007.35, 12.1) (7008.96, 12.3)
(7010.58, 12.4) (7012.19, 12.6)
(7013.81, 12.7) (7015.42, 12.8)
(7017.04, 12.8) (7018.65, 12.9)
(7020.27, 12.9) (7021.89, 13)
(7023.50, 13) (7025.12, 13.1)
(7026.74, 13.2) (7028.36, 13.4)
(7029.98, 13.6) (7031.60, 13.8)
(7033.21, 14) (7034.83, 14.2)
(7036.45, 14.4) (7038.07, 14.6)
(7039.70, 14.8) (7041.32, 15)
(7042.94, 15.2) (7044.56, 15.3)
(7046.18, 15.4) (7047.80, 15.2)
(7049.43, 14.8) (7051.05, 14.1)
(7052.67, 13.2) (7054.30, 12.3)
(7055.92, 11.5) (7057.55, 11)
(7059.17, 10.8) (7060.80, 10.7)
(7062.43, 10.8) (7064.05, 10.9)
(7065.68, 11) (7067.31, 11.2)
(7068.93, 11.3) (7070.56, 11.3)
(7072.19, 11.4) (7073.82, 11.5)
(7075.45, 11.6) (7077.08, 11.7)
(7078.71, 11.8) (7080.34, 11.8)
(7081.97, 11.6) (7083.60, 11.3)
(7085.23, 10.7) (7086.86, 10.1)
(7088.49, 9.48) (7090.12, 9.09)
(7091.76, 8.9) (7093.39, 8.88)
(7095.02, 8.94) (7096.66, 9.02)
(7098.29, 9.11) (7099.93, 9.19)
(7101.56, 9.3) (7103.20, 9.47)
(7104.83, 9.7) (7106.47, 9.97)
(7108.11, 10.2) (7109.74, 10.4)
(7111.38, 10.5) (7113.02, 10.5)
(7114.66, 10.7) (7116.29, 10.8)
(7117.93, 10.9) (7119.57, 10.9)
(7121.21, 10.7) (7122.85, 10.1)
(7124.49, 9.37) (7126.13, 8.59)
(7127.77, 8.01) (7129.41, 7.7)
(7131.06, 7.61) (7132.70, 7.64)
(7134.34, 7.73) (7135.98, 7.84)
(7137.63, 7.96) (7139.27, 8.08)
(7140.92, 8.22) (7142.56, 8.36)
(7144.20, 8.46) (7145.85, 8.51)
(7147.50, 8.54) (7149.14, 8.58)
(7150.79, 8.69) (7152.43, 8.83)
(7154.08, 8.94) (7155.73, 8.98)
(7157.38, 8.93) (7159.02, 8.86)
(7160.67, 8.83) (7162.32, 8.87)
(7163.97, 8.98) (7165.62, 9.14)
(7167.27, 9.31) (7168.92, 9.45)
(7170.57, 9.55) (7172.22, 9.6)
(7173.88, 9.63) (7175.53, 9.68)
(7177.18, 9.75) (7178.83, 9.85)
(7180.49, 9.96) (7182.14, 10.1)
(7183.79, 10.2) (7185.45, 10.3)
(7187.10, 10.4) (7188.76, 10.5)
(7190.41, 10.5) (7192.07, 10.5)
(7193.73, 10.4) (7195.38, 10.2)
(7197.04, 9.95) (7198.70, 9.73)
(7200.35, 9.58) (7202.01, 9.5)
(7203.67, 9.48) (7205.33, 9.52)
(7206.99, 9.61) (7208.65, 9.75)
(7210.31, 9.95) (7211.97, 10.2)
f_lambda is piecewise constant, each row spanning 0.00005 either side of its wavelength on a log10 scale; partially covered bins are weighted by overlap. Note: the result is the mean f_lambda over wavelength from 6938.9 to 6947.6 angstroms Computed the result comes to 10.9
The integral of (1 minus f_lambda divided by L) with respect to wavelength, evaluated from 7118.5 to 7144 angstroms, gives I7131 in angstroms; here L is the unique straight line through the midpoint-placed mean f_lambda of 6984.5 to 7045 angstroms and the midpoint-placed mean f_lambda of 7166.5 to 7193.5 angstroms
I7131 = 5.3 angstroms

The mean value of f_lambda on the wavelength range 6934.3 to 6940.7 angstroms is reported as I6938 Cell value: 10.5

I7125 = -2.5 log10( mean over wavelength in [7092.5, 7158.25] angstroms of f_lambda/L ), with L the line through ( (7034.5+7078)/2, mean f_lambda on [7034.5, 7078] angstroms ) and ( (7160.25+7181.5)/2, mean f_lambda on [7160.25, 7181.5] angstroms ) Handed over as 0.18 mag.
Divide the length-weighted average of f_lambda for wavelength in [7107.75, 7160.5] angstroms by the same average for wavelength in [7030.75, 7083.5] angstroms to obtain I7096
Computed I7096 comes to 0.7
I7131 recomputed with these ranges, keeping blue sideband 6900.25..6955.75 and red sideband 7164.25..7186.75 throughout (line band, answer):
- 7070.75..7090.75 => -2.6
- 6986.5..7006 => -4.3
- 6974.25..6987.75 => -2.5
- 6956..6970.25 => -2.4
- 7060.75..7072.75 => -1.7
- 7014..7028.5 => -4.8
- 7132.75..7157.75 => 3.4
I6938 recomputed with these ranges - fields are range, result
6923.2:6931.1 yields 9.83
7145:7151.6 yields 8.57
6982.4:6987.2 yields 11.8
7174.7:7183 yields 9.88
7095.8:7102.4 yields 9.15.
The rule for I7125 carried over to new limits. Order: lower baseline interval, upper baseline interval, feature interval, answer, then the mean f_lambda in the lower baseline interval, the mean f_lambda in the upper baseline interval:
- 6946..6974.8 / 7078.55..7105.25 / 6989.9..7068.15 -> -0.21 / 11.3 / 9.86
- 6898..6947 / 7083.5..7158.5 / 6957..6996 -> -0.22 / 9.46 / 9.2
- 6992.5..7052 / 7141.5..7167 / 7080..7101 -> 0.12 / 13.3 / 8.78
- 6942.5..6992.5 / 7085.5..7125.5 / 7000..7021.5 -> -0.14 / 11.4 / 9.85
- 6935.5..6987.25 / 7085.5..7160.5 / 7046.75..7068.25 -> -0.21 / 11.2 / 9.15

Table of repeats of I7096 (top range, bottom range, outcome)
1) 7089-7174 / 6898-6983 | 0.89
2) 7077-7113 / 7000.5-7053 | 0.74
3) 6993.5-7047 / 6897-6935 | 1.46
